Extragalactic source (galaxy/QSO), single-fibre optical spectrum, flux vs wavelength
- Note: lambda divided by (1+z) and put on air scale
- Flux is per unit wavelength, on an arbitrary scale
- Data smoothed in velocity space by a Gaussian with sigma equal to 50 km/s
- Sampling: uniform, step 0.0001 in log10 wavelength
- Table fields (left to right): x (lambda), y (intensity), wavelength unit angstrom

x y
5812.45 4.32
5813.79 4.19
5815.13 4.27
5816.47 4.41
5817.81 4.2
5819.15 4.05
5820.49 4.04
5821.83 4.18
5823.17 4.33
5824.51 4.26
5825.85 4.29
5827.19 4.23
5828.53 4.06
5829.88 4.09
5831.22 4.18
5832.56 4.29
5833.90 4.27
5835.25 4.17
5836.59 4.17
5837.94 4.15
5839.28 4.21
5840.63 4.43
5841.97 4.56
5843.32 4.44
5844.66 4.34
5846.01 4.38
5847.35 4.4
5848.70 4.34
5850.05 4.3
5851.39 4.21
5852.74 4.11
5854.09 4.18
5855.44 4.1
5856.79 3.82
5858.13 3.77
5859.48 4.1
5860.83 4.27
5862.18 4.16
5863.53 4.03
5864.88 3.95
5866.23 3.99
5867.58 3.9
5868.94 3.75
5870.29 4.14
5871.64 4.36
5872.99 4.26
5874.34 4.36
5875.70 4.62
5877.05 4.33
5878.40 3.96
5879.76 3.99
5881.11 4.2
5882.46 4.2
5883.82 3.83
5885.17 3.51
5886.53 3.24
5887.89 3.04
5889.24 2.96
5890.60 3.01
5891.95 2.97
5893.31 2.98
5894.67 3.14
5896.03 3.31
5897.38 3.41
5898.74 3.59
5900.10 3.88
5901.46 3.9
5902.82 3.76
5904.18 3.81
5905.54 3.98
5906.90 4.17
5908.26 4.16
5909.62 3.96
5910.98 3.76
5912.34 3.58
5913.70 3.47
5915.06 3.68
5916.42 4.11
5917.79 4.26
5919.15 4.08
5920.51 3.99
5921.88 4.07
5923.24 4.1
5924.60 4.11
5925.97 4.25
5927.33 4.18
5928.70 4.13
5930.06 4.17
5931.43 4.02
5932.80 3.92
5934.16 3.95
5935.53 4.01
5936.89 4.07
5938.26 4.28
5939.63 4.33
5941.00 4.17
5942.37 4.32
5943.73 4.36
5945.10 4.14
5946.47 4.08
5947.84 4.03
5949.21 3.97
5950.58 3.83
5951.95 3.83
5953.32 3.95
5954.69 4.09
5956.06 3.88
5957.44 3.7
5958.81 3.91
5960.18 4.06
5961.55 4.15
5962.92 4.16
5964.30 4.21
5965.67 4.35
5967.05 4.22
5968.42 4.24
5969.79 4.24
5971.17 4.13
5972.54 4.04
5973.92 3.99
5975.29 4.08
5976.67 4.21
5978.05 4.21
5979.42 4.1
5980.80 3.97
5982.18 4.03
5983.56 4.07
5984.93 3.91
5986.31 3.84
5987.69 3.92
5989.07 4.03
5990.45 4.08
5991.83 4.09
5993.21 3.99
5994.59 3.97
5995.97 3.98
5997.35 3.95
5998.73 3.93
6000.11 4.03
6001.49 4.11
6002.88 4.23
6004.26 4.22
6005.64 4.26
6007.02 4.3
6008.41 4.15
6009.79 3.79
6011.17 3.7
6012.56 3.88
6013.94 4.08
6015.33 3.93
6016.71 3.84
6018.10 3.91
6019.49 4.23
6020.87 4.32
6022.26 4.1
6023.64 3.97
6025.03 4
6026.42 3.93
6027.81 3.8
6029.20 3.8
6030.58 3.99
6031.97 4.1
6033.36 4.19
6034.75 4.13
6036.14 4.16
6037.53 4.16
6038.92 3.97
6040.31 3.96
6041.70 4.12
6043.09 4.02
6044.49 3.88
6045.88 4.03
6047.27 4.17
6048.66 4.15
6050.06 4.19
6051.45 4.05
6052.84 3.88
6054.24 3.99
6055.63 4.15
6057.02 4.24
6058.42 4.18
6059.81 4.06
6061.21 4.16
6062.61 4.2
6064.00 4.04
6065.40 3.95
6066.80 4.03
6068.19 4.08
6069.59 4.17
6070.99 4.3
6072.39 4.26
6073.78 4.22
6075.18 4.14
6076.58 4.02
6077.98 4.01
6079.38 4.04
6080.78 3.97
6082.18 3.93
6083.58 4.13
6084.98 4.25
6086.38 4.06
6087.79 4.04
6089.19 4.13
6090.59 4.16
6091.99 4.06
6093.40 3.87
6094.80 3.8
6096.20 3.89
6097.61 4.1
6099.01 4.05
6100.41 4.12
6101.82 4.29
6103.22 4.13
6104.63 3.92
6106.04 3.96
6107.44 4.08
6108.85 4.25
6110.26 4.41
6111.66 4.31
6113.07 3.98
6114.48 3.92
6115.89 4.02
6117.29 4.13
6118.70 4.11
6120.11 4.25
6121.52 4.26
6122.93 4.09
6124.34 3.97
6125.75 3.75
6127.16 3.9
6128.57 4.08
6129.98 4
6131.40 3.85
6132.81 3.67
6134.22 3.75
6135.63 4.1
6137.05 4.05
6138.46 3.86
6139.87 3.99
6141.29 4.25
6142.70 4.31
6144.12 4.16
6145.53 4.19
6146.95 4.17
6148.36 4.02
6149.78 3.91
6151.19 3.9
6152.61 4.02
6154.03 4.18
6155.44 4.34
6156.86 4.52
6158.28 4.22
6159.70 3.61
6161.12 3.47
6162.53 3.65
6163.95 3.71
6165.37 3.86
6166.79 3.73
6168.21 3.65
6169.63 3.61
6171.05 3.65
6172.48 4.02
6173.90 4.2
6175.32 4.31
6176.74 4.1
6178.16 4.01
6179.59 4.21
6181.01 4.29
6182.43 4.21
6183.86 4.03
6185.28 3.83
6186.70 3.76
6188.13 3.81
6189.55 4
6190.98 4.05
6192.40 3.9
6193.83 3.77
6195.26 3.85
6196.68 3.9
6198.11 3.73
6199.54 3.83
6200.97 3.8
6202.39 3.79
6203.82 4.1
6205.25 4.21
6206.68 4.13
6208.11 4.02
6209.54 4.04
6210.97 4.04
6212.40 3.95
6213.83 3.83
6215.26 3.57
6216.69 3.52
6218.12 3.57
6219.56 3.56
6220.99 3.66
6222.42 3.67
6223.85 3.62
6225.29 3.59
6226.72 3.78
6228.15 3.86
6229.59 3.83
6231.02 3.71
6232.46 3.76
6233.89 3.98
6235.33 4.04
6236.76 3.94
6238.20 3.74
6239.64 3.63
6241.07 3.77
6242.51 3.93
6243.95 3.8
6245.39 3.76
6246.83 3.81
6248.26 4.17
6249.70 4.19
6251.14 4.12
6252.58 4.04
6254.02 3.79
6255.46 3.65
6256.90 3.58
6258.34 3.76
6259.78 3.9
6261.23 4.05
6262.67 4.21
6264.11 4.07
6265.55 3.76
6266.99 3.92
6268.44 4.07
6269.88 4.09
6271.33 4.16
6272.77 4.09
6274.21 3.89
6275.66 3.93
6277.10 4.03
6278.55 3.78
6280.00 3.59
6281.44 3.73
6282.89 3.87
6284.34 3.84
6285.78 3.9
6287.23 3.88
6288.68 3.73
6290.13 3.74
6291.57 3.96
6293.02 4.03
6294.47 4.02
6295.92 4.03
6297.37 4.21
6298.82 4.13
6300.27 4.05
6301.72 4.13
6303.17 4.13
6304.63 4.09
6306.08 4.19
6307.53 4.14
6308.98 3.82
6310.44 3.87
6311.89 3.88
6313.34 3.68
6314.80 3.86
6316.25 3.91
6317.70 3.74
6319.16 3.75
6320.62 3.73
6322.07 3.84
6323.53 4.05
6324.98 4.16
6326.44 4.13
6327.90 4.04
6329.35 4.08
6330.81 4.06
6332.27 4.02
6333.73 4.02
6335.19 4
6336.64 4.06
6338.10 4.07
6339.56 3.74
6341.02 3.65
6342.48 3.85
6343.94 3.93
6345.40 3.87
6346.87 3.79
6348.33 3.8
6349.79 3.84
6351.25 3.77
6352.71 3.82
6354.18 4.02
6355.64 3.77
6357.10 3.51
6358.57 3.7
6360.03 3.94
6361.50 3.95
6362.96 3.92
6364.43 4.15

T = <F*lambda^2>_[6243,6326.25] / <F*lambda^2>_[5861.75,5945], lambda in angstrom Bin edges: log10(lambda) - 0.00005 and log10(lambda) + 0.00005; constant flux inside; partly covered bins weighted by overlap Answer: 1.14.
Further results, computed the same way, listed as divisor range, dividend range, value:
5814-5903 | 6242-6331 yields 1.13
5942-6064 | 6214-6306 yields 1.04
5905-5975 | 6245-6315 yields 1.09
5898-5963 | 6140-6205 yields 1.07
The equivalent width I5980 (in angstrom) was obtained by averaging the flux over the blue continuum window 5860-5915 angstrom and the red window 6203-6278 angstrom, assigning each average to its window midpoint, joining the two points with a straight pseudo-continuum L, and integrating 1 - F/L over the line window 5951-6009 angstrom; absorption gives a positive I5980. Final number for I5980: -3.75 angstrom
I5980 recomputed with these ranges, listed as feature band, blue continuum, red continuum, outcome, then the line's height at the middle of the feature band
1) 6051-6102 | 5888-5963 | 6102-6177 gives -1.3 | 3.97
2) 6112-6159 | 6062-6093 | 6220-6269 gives -0.6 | 4.01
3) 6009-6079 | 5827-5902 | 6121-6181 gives -1.3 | 3.98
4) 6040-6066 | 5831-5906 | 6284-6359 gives -0.9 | 3.94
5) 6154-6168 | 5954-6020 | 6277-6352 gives 0.3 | 3.98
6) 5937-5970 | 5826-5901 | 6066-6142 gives -0.8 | 4.01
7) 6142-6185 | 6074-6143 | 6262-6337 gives 0.2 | 4.02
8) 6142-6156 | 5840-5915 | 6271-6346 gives -0.7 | 3.93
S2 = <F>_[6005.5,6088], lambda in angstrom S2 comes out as 4.06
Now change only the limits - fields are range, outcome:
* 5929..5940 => 4.09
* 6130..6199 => 3.97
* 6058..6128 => 4.08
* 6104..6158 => 4.07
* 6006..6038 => 4.02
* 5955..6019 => 4.05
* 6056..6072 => 4.13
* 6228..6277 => 3.91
